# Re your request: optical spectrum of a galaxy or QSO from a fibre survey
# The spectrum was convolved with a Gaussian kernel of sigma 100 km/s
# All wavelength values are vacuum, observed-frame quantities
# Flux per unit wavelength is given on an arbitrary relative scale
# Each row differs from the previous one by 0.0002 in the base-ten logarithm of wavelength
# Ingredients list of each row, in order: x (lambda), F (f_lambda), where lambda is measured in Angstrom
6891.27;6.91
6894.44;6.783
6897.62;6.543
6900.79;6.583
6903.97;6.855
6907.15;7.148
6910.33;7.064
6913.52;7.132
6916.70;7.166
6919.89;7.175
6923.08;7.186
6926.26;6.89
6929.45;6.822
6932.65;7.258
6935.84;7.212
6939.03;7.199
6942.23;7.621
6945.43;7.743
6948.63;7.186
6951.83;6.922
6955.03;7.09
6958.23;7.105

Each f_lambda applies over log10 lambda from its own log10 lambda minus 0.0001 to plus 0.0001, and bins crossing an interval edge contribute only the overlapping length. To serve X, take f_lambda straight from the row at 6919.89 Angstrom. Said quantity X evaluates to 7.175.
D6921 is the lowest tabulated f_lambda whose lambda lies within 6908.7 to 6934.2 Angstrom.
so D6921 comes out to 6.822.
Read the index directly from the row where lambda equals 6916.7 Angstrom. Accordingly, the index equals 7.166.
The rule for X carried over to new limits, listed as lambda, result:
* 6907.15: 7.148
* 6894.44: 6.783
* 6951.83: 6.922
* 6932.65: 7.258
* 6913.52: 7.132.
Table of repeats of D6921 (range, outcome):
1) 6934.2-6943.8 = 7.199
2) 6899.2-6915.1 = 6.583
